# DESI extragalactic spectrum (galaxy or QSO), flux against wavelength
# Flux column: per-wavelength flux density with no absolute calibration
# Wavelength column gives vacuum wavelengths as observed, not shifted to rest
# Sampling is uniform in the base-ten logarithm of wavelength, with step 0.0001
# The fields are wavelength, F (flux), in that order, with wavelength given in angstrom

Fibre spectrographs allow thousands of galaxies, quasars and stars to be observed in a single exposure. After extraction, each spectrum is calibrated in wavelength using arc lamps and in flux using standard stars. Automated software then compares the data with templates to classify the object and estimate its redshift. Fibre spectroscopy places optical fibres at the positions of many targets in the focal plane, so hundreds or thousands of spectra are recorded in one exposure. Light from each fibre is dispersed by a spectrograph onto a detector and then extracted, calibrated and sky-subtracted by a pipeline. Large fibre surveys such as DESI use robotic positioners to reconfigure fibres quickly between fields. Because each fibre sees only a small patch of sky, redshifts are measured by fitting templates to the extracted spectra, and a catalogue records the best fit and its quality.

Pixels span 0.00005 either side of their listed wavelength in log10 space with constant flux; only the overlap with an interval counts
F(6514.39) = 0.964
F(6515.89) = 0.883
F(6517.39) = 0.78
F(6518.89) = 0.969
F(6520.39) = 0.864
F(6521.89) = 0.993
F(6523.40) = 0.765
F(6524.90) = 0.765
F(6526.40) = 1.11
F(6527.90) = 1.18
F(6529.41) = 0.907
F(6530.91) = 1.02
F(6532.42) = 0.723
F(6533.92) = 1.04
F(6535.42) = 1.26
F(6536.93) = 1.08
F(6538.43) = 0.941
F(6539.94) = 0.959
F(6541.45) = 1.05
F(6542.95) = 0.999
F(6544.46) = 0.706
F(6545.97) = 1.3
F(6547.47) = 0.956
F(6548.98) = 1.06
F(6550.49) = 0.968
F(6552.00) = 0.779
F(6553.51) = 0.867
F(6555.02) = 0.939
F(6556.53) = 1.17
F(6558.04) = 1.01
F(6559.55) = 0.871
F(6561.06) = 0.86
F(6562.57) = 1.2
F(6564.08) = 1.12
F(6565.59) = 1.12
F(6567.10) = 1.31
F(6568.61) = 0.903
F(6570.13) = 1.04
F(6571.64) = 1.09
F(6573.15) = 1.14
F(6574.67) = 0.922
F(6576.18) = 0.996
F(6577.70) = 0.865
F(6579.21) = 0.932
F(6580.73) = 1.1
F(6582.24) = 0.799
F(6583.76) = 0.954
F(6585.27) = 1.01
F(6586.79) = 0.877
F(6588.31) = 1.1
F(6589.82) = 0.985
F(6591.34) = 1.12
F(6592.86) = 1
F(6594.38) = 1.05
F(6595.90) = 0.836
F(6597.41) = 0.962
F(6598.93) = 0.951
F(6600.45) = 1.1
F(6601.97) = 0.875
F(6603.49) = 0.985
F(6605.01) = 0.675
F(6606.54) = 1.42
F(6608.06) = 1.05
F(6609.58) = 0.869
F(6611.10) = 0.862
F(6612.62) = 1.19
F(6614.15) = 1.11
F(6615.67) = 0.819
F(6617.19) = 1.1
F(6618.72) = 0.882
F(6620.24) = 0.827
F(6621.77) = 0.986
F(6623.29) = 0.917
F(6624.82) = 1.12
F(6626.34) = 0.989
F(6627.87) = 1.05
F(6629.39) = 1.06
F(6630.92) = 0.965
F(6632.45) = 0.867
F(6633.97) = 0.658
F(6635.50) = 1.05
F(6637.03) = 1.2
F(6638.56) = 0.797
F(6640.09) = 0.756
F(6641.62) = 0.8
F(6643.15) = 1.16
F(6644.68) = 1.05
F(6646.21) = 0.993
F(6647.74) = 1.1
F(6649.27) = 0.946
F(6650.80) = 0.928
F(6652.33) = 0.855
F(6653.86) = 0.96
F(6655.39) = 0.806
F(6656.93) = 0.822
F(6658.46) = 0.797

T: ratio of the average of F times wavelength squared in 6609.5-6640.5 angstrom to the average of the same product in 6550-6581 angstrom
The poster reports 1.0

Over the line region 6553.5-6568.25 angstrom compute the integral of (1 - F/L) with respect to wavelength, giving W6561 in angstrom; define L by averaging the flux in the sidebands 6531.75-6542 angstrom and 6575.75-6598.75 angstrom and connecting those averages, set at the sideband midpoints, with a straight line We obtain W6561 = -0.9 angstrom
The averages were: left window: 1.01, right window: 0.972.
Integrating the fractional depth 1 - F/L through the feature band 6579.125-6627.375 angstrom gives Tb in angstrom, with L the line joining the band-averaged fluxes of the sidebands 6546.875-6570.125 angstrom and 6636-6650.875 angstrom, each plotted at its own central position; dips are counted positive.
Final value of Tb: 0.4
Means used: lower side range 1.01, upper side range 0.976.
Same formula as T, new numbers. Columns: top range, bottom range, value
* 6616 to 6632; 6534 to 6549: 0.98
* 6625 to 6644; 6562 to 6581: 0.92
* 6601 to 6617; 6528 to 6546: 1.02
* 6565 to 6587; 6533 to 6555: 1.02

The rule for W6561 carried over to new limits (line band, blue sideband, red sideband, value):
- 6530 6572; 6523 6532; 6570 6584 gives -1.8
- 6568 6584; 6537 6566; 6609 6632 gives 0.2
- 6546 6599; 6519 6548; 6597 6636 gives -1.3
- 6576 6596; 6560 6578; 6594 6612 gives 0.6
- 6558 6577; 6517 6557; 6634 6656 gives -1.6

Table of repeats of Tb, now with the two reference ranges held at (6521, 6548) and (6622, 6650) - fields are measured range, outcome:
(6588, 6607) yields -0.36 angstrom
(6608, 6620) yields 0.00 angstrom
